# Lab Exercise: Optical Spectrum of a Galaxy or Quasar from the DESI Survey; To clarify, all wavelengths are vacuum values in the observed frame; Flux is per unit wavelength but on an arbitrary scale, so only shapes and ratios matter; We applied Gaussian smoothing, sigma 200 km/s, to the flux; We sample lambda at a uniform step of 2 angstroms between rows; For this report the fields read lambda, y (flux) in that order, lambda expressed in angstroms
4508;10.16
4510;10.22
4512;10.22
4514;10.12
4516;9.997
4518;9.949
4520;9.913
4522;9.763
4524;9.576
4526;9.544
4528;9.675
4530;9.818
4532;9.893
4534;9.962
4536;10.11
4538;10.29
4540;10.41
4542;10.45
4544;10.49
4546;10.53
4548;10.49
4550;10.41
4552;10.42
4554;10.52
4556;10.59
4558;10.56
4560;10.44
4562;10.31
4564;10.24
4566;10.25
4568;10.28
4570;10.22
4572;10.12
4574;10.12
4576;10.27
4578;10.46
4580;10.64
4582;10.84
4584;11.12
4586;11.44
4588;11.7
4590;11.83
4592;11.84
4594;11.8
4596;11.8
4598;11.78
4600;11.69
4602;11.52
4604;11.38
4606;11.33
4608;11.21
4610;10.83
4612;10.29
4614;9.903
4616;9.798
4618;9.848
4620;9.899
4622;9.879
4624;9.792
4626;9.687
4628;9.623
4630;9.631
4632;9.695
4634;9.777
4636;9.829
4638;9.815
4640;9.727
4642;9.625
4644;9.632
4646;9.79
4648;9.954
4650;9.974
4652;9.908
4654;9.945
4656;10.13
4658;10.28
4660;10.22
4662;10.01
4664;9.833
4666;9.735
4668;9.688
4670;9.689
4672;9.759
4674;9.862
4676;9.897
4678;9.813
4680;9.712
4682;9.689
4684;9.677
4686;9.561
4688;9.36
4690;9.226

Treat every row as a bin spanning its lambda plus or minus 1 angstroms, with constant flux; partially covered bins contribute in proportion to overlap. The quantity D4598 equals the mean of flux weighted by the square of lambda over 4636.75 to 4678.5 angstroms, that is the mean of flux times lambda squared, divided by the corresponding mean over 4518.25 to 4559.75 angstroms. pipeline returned 1.02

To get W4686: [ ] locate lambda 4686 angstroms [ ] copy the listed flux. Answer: 9.561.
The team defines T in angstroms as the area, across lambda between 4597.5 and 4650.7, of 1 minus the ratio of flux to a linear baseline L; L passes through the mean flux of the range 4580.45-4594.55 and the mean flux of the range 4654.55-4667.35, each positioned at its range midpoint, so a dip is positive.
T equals 2.72 angstroms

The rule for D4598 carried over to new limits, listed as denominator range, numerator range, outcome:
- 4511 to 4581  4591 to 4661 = 1.05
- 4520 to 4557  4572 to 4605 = 1.13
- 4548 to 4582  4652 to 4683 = 1.00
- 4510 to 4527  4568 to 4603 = 1.15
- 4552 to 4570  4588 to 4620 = 1.09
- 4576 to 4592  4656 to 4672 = 0.92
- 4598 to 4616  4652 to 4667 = 0.93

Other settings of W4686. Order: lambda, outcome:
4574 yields 10.12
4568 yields 10.28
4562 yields 10.31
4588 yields 11.7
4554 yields 10.52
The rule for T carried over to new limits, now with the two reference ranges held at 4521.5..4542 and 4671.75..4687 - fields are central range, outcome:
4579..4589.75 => -1.45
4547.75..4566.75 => -1.00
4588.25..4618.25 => -4.04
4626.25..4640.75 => 0.12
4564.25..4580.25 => -0.64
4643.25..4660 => -0.33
